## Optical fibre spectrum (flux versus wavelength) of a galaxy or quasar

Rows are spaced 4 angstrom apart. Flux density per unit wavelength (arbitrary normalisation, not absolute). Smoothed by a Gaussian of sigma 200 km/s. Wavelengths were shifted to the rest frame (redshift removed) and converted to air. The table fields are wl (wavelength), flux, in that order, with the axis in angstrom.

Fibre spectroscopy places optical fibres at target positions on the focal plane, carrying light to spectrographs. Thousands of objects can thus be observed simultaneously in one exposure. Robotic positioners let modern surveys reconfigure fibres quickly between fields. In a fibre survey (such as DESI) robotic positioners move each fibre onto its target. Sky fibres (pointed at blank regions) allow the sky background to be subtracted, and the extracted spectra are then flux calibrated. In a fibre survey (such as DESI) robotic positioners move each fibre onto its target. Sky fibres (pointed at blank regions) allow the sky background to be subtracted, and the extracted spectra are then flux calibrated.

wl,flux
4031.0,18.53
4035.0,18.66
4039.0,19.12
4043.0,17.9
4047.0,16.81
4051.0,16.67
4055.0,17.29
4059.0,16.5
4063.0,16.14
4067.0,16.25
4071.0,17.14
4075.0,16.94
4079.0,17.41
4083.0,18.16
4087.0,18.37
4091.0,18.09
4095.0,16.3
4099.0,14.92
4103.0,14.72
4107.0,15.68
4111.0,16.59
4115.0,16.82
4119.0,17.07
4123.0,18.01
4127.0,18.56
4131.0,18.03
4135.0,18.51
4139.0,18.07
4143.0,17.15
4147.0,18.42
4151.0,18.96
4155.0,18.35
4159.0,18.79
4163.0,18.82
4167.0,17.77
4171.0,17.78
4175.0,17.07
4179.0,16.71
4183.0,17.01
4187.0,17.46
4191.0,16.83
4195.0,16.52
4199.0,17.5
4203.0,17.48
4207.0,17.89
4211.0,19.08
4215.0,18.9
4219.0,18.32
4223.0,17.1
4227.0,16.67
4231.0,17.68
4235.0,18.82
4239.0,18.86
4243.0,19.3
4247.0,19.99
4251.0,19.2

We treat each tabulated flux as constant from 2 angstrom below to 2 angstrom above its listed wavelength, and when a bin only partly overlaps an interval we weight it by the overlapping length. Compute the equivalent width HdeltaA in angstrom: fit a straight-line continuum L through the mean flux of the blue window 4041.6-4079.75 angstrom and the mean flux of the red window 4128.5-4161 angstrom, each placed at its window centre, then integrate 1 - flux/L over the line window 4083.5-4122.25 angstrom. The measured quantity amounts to 2.11 angstrom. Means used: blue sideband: 16.9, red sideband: 18.3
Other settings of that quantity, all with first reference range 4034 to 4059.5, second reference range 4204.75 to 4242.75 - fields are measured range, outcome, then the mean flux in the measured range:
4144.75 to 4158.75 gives -0.5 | 18.6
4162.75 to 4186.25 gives 0.8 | 17.4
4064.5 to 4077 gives 0.6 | 16.8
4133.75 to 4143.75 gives 0.0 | 18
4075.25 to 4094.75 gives 0.0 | 17.8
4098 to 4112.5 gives 1.9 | 15.5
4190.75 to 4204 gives 0.7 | 17.1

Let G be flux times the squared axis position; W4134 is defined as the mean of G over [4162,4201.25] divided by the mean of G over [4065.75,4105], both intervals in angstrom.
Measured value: 1.08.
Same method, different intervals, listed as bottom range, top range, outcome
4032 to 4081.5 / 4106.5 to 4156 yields 1.07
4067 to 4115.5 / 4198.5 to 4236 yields 1.14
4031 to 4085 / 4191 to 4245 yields 1.12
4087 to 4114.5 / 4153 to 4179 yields 1.14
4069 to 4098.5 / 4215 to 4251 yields 1.14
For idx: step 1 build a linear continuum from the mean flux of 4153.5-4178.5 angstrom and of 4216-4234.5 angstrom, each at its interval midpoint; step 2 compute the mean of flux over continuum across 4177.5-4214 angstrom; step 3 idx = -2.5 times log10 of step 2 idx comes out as 0.02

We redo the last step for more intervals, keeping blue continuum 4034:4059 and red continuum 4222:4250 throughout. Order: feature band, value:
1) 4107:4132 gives 0.04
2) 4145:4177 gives -0.01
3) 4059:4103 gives 0.06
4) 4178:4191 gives 0.07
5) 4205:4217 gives -0.02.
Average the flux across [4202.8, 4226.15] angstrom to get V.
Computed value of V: 18.1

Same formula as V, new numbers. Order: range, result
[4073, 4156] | 17.4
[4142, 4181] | 18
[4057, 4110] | 16.7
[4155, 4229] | 17.7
